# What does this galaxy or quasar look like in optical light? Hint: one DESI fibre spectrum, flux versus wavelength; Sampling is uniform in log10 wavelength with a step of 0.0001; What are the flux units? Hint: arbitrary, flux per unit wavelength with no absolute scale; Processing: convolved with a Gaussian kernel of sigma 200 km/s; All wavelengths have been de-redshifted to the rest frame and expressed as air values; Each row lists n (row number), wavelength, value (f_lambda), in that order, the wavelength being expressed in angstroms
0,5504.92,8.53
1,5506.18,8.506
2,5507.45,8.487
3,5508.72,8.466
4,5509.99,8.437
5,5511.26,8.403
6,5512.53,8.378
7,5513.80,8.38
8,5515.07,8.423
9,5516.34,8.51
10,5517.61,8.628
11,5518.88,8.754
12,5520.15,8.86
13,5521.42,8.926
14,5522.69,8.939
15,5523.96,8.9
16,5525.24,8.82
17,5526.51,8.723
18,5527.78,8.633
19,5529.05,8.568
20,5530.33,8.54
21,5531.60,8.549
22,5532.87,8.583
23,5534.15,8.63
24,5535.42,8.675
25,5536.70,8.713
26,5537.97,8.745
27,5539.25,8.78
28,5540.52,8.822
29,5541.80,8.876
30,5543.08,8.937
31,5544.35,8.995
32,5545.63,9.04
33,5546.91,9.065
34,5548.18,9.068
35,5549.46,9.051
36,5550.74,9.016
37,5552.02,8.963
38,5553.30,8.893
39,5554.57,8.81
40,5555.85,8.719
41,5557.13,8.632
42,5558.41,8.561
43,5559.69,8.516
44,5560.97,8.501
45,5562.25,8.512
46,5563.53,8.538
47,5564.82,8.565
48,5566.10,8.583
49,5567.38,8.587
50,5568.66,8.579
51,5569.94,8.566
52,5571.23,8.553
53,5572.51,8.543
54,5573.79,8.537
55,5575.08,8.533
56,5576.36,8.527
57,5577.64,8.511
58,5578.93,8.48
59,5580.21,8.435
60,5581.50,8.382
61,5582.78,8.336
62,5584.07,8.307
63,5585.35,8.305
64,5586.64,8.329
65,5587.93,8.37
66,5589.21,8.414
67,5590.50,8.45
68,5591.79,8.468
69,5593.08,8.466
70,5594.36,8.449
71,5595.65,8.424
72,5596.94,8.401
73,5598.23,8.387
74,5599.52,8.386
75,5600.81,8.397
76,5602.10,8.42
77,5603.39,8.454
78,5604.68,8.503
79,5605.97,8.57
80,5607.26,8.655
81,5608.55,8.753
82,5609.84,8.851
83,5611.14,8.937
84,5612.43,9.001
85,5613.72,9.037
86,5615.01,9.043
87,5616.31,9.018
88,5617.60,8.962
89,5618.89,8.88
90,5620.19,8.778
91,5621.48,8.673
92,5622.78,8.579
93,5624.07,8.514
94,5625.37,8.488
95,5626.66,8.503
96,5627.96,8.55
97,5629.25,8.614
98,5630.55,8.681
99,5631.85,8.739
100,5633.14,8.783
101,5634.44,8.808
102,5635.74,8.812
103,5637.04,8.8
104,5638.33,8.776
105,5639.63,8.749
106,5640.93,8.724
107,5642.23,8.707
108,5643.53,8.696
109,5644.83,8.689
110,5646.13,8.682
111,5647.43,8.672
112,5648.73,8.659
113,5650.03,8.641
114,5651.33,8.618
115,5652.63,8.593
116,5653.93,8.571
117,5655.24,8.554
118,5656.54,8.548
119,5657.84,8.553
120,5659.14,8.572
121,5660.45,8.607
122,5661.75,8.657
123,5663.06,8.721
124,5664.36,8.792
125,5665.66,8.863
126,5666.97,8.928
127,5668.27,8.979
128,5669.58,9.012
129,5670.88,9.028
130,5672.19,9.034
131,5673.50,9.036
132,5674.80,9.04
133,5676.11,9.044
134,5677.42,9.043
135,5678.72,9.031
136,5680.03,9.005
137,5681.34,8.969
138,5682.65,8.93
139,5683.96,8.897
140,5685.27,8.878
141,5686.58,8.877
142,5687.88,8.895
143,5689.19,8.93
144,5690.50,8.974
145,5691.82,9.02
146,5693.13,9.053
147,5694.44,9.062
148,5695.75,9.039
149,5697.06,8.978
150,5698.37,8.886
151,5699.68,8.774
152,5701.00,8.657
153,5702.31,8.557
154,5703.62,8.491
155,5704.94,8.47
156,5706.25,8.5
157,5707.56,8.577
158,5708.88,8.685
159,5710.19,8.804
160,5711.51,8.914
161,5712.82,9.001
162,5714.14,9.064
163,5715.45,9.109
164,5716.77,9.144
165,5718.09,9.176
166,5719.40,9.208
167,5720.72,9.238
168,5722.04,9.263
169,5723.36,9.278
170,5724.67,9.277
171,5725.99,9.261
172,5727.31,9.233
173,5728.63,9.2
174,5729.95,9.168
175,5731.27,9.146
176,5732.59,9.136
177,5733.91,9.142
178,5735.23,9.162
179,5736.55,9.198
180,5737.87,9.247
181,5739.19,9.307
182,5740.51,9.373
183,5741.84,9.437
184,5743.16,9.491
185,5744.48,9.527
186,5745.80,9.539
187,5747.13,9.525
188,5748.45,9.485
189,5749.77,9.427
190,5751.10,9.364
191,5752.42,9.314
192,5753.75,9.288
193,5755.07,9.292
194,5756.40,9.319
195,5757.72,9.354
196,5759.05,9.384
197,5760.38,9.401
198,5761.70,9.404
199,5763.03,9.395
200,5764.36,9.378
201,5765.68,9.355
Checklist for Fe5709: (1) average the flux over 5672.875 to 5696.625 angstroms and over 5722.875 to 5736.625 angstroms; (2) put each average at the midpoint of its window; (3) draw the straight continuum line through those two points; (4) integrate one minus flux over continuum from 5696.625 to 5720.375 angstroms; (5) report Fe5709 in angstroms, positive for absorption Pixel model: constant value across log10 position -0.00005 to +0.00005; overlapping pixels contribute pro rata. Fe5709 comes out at 0.7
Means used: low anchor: 8.99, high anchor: 9.2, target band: 8.84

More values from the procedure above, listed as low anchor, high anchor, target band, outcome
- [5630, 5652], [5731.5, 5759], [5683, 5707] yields 0.6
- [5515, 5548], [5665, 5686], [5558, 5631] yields 2.4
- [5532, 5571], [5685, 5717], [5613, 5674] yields 0.5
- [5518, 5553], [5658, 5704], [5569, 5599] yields 1.4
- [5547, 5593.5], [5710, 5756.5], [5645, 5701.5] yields 1.0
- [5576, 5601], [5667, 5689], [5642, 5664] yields 0.5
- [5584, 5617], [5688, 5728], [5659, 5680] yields -0.2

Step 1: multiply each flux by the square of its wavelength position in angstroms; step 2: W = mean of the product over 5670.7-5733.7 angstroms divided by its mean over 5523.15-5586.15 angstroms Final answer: 1.09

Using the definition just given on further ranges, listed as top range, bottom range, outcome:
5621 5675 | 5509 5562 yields 1.04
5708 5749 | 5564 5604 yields 1.15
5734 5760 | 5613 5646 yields 1.12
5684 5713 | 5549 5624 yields 1.07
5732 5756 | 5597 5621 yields 1.12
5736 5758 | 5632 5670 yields 1.11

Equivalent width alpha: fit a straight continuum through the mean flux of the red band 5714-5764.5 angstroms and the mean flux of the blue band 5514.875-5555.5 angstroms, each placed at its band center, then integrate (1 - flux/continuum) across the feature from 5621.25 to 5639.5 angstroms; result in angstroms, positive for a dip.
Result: 0.7 angstroms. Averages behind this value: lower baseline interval 8.8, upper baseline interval 9.3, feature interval 8.67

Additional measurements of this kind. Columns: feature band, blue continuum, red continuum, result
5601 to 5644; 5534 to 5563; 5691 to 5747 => 0.9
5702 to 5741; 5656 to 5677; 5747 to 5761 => 0.5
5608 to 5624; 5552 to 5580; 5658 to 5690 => -0.2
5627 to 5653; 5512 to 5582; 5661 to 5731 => 0.5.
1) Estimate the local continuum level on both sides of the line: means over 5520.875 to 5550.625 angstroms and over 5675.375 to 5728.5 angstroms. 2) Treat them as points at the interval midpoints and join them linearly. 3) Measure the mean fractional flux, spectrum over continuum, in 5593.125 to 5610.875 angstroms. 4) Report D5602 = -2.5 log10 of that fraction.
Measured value 0.04 mag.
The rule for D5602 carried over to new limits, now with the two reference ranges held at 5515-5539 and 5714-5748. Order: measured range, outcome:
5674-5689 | 0.02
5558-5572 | 0.03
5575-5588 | 0.06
